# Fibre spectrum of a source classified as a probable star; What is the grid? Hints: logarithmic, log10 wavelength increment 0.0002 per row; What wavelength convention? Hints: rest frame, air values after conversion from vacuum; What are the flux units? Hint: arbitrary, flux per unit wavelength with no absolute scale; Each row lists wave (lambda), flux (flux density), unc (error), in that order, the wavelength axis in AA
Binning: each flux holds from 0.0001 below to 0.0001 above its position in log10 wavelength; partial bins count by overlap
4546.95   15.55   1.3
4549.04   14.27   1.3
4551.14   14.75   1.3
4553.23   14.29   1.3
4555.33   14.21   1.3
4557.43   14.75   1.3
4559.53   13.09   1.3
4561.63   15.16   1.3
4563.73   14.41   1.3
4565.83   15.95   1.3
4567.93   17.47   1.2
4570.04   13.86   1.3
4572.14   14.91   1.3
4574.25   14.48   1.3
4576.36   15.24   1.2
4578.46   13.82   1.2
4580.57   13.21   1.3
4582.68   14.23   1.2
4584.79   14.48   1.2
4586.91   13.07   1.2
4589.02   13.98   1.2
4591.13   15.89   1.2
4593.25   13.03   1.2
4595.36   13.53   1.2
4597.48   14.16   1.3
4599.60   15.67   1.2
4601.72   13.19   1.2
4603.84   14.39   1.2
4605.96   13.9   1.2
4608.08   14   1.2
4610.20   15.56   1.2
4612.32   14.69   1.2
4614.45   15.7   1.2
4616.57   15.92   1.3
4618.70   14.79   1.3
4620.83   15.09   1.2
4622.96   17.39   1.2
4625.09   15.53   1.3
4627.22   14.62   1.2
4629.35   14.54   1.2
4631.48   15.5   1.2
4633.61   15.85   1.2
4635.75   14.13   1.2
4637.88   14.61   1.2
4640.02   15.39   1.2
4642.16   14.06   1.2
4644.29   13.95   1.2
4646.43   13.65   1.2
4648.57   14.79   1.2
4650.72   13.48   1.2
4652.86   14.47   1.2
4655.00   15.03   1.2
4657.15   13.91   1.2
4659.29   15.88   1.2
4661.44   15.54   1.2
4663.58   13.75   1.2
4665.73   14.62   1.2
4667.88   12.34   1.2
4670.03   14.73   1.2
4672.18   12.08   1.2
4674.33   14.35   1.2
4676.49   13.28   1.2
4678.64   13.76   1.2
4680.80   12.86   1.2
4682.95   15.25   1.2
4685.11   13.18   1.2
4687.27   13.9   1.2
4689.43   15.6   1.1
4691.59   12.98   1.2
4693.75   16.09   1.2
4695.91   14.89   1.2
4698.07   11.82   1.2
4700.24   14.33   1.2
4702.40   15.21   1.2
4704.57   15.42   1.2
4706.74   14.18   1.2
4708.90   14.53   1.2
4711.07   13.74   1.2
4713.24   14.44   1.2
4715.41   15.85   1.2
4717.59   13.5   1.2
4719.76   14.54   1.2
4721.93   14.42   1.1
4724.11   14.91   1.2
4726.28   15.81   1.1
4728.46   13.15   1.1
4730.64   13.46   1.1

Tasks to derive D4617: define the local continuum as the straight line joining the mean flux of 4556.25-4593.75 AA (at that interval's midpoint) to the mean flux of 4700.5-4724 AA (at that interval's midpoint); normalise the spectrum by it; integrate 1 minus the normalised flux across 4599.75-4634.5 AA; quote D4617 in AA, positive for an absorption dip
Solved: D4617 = -1.23 AA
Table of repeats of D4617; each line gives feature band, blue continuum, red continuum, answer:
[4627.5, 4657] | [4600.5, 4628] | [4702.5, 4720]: 0.6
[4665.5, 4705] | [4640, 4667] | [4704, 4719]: 1.3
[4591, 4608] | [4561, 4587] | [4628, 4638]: 0.8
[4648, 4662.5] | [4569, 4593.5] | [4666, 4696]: -0.7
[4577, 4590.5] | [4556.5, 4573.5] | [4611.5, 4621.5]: 1.0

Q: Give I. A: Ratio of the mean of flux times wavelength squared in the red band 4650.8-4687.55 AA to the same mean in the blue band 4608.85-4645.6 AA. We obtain 0.95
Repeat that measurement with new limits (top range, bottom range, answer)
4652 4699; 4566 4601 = 1.02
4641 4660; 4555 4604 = 1.02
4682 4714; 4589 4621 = 1.02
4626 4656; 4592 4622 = 1.02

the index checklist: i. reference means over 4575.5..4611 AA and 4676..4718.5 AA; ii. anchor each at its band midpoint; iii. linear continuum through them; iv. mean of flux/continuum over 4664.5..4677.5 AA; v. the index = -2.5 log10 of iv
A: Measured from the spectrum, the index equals 0.05 mag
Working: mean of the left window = 14.2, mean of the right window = 14.3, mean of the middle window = 13.6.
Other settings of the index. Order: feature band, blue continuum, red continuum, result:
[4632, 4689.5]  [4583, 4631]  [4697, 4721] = 0.02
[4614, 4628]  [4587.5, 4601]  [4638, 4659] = -0.09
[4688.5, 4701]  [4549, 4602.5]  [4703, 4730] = 0.02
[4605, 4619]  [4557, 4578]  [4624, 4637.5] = 0.00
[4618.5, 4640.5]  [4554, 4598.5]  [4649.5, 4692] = -0.07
